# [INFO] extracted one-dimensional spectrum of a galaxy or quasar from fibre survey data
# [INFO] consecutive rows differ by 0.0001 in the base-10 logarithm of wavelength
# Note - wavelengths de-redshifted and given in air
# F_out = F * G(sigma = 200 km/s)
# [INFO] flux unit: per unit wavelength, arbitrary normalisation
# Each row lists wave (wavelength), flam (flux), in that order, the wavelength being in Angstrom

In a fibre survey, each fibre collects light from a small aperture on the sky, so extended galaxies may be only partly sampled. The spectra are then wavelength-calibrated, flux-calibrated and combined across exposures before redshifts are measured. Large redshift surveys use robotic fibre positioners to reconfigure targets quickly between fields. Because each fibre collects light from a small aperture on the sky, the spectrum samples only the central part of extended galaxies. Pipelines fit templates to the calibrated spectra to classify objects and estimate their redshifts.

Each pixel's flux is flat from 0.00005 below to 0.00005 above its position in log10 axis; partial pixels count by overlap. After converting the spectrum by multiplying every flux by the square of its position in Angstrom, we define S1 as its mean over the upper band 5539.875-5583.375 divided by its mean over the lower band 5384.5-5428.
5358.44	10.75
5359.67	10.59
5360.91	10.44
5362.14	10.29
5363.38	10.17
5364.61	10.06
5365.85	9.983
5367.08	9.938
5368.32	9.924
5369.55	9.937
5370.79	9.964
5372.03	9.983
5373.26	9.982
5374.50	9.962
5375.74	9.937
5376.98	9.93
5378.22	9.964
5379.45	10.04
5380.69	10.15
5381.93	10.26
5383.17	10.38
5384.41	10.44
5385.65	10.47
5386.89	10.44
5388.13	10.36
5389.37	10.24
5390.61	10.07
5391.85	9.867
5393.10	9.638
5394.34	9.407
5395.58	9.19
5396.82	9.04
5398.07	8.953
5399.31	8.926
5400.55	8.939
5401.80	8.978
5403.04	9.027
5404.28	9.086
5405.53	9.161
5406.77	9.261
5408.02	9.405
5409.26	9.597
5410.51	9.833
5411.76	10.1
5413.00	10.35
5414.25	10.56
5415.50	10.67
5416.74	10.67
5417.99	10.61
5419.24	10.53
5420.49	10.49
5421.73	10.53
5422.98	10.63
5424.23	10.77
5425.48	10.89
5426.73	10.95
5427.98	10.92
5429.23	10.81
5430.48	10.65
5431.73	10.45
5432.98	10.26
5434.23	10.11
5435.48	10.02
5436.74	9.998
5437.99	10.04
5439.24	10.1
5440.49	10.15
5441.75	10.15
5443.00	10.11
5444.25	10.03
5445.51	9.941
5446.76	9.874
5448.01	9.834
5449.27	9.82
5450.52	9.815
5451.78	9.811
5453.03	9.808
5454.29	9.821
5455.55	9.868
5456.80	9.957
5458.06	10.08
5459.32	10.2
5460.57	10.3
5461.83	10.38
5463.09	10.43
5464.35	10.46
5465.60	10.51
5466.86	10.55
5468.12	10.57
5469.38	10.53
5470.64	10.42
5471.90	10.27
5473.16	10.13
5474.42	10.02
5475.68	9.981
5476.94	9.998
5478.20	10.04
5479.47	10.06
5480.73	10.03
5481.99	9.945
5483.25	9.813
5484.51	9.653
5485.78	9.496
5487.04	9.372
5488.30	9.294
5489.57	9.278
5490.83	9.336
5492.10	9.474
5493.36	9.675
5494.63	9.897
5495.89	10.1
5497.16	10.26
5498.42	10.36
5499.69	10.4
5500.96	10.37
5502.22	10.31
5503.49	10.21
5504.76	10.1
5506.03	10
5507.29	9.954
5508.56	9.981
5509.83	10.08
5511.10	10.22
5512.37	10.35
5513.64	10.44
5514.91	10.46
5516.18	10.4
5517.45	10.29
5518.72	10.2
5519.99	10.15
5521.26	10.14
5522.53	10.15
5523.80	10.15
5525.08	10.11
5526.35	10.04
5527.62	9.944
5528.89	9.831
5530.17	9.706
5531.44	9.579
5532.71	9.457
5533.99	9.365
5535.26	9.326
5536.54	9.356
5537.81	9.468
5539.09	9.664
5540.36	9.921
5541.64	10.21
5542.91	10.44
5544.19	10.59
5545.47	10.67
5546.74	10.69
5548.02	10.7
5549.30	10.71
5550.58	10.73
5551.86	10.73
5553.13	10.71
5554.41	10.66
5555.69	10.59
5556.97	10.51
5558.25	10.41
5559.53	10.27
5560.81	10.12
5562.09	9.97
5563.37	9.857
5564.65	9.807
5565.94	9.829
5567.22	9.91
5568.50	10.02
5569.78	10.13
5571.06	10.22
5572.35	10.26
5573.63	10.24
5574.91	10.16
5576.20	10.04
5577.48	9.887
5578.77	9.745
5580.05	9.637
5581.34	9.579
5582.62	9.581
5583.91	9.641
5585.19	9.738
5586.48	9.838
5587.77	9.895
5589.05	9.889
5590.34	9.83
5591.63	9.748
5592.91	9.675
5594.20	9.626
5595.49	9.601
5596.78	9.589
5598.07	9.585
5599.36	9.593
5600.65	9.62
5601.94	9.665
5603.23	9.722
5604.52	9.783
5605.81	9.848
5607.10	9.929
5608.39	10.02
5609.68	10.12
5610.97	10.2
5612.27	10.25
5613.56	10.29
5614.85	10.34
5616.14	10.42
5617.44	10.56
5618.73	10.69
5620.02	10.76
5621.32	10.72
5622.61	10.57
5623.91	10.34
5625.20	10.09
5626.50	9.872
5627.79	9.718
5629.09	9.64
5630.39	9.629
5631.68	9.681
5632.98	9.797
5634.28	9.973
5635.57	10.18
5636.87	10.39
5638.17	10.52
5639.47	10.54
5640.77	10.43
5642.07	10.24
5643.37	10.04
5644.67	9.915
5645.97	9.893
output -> 1.09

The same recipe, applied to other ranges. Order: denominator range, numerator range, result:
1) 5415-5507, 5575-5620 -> 1.02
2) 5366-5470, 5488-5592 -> 1.04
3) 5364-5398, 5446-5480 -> 1.05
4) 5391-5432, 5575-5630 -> 1.07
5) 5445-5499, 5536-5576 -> 1.06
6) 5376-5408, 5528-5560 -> 1.11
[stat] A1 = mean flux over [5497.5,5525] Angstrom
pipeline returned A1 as 10.2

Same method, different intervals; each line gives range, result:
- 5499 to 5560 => 10.2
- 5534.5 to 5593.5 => 10.1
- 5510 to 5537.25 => 9.98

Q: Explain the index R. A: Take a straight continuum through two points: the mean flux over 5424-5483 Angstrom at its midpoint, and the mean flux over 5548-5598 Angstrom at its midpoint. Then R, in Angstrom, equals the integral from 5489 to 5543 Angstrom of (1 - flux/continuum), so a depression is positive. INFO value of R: 0.75 Angstrom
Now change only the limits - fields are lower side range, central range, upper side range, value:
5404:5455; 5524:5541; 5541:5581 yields 0.9 Angstrom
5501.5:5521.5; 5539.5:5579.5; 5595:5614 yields -1.0 Angstrom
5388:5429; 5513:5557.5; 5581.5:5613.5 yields -1.5 Angstrom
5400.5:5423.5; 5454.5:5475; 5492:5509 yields -0.5 Angstrom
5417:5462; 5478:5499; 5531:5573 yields 0.9 Angstrom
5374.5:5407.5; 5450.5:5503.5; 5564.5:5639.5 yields -1.2 Angstrom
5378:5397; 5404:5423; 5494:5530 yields -0.1 Angstrom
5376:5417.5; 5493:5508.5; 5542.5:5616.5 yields -0.3 Angstrom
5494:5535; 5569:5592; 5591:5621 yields 0.3 Angstrom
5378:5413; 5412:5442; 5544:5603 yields -2.2 Angstrom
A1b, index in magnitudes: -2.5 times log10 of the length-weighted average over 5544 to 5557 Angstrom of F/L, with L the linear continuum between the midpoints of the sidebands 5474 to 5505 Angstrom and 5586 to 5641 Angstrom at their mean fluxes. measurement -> -0.08 mag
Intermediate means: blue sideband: 9.89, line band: 10.7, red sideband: 10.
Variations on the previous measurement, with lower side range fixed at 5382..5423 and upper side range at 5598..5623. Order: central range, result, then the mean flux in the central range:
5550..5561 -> -0.05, 10.5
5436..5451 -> -0.01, 9.99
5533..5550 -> 0.00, 10.1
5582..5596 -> 0.04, 9.73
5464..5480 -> -0.03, 10.3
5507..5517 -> -0.02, 10.2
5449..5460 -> 0.00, 9.92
